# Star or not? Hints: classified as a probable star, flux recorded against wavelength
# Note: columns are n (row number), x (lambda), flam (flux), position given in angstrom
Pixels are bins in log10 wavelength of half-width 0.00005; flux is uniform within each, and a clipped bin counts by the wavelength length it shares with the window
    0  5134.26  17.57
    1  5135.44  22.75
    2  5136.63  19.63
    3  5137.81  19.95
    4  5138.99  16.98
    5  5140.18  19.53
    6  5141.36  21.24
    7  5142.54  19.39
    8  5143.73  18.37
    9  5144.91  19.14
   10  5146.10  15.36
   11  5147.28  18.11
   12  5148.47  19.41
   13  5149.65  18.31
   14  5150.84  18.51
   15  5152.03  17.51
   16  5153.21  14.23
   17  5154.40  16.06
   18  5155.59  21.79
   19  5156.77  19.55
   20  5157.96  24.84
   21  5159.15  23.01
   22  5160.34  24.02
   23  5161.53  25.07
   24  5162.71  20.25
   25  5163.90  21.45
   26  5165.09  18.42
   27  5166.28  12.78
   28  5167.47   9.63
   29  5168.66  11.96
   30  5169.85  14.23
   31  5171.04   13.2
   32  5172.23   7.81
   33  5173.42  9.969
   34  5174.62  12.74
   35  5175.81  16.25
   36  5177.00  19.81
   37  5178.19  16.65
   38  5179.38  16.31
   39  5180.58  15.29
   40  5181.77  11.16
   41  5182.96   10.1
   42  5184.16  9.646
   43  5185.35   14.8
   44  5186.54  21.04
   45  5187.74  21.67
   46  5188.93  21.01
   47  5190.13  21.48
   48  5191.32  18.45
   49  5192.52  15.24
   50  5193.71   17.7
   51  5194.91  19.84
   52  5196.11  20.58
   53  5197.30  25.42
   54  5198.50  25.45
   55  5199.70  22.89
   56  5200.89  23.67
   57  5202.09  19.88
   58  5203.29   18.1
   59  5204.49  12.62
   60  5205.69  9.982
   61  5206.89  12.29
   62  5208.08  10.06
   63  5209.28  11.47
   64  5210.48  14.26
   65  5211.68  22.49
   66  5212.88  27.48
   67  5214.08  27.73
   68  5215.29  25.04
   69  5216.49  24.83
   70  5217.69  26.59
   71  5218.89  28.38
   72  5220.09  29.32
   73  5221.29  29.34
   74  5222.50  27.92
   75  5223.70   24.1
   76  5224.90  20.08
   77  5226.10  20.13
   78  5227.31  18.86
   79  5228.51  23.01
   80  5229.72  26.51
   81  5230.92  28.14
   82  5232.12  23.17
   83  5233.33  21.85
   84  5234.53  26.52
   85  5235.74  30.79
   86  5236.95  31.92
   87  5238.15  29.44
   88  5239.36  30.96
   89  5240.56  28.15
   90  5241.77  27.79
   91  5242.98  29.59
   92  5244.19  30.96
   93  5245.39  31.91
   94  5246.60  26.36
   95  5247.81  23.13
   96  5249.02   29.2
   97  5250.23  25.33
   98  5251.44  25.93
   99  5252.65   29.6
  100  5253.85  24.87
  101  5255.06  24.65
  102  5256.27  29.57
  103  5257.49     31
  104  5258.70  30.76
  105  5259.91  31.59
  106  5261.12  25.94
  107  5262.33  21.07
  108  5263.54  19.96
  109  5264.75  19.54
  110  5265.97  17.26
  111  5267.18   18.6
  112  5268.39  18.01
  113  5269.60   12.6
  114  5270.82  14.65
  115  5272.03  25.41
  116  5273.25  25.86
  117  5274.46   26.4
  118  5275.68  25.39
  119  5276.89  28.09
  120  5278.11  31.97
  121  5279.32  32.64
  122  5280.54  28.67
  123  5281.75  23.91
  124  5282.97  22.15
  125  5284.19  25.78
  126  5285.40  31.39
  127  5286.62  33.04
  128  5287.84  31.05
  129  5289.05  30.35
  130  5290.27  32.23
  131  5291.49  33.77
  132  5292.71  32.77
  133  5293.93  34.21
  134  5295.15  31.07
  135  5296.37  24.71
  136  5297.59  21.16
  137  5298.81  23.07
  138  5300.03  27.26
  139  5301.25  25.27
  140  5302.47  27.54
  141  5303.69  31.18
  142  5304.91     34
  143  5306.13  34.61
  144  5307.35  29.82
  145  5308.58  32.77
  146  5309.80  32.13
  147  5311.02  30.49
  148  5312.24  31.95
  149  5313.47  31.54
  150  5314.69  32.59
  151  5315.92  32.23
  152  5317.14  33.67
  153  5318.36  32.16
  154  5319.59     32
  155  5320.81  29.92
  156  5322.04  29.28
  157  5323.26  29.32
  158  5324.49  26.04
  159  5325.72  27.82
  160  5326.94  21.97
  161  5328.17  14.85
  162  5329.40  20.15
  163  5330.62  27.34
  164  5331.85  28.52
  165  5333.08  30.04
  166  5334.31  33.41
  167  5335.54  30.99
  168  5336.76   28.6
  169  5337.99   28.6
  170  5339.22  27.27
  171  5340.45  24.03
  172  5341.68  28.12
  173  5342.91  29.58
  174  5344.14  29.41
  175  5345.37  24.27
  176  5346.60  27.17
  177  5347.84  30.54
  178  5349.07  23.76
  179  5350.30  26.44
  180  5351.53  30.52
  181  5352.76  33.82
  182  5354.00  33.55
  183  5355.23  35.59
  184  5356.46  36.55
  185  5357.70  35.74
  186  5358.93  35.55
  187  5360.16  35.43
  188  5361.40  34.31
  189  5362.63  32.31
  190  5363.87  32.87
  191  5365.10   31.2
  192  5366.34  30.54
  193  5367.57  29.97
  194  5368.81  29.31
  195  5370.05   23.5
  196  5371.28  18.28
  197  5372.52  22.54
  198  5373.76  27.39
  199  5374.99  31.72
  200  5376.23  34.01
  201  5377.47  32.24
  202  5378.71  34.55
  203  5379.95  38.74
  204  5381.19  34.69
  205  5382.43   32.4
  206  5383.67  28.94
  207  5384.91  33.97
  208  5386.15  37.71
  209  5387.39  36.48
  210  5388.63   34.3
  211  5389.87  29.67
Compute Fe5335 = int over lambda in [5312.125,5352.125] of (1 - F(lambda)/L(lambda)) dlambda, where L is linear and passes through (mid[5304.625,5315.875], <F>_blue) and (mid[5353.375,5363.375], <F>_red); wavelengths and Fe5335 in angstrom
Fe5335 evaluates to 6.09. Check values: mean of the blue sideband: 32.1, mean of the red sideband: 34.8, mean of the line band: 28.3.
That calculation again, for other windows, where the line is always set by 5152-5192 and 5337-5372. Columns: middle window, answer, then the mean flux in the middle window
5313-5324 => -1.63 angstrom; 31.4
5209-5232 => -4.35 angstrom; 24.1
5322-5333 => 1.14 angstrom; 25.1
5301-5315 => -2.48 angstrom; 31.3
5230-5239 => -2.60 angstrom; 27.5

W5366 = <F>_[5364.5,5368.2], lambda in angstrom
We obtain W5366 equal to 30.5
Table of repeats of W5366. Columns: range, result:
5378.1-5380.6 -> 36.6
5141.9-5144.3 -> 18.9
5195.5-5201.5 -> 23.6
